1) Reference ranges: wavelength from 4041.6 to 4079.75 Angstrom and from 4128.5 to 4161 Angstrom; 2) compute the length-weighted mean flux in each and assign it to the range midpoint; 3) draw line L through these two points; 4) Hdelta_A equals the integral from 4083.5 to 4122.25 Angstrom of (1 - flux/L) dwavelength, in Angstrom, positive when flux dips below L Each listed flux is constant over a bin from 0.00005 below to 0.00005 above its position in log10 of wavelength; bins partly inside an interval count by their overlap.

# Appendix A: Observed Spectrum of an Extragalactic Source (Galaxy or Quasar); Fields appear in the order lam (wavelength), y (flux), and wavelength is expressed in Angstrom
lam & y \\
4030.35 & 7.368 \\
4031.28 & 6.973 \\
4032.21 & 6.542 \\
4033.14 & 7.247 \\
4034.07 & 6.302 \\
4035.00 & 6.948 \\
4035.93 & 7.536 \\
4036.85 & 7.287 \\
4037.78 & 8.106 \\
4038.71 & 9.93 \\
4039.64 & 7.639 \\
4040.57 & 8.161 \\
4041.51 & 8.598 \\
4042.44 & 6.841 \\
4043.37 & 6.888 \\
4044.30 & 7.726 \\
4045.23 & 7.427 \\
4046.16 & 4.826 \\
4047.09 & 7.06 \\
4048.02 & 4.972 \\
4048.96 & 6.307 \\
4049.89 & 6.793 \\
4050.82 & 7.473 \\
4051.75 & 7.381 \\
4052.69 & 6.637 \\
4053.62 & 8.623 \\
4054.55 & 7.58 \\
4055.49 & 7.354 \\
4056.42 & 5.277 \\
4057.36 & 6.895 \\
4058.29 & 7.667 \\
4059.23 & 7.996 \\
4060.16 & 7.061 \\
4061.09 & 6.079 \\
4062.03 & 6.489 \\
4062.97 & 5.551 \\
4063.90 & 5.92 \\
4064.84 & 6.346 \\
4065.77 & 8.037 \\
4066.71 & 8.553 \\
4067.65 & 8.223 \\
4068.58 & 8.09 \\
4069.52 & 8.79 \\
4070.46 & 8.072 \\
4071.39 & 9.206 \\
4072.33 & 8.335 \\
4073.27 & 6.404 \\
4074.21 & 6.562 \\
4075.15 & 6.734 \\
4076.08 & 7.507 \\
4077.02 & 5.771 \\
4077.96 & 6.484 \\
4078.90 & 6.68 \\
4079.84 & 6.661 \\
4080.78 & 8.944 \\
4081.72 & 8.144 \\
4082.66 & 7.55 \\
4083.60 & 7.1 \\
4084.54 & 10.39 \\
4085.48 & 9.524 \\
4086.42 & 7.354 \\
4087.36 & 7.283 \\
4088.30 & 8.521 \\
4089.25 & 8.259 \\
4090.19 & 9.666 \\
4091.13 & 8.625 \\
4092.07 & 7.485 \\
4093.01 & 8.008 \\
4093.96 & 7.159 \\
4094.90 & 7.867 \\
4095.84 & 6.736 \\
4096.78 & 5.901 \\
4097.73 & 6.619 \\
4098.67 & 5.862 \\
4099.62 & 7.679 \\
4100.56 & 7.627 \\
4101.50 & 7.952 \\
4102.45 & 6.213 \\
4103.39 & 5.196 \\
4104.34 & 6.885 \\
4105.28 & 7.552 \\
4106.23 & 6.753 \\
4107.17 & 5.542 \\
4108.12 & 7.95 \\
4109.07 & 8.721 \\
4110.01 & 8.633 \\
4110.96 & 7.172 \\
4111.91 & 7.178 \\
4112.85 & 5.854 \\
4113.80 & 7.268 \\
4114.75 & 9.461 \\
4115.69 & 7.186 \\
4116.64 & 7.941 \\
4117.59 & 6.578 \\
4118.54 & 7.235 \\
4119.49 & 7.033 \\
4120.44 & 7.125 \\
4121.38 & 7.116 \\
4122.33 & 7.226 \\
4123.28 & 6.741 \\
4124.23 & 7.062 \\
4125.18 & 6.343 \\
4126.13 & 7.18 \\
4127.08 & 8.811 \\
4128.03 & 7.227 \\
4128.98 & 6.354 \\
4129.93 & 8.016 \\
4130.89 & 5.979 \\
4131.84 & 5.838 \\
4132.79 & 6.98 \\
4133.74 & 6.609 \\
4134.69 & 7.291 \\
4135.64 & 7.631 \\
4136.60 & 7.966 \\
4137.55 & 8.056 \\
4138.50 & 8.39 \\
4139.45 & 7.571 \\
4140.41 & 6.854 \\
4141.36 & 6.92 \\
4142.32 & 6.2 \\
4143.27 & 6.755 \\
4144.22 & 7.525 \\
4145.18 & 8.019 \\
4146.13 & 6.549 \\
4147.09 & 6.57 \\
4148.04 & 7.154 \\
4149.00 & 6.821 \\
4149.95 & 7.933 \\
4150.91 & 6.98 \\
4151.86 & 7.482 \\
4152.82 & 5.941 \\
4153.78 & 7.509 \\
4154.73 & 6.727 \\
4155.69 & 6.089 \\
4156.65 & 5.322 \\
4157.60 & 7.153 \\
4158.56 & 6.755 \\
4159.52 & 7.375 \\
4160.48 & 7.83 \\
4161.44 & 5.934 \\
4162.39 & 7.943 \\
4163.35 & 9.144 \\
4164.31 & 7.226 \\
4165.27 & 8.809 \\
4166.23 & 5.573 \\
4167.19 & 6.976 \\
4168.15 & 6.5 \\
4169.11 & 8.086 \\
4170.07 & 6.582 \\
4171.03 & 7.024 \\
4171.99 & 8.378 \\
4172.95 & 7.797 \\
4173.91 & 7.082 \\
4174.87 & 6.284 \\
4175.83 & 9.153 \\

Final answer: -2.28 Angstrom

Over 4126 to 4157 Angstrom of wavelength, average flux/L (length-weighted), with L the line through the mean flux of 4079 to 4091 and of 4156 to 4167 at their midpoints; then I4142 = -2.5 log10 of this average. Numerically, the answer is 0.06 mag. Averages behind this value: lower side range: 8.24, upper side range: 7.16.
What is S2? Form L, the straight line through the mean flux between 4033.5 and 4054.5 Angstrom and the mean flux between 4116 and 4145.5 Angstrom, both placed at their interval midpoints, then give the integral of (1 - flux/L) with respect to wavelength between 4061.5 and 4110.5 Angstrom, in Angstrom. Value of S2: -1.67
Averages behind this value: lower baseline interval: 7.26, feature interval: 7.46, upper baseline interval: 7.17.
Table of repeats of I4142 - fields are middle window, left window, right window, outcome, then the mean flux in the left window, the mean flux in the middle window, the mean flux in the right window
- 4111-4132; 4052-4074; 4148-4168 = 0.00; 7.34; 7.14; 7.07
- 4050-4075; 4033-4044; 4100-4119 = 0.03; 7.64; 7.31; 7.25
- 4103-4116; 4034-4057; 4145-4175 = -0.02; 7.2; 7.25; 7.11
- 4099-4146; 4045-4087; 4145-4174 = 0.00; 7.26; 7.2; 7.13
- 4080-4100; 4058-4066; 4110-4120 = -0.11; 6.74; 7.82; 7.35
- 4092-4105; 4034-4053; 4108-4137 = 0.05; 7.21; 6.94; 7.27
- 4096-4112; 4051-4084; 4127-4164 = 0.03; 7.28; 7.01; 7.12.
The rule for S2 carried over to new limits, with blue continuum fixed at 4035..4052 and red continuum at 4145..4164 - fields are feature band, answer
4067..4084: -0.8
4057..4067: 0.4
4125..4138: -0.2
